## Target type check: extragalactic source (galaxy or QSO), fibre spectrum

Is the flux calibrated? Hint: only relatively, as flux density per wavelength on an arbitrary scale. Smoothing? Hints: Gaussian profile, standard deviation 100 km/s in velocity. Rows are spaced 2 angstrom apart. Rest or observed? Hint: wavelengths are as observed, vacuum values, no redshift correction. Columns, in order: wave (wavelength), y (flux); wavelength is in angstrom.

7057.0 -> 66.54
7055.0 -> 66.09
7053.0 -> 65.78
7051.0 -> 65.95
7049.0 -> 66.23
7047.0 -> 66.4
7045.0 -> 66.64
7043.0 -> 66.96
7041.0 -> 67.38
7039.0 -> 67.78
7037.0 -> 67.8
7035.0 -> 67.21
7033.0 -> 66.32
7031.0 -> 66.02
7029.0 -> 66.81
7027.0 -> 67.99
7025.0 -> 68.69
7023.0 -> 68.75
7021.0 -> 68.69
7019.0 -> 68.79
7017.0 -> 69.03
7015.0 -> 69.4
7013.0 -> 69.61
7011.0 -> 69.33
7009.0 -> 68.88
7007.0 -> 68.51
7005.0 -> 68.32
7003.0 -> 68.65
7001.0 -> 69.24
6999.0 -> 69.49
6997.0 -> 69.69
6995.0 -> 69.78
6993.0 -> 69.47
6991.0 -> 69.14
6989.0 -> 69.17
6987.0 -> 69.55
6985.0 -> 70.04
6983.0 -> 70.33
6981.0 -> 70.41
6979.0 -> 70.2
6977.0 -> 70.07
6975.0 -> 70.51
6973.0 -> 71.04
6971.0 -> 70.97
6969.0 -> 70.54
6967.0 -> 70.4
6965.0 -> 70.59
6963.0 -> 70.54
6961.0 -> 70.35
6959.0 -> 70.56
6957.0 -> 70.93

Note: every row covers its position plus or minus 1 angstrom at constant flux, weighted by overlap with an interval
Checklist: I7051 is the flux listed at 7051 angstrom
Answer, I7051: 65.95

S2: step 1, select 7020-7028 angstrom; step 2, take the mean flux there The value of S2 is 68.5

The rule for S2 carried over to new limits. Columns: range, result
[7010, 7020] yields 69.2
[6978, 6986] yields 70.2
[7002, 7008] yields 68.5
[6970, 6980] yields 70.6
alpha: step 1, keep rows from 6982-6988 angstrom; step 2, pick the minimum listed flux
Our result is 69.55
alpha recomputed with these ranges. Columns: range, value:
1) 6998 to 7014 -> 68.32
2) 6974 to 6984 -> 70.07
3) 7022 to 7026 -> 68.69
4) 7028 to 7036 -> 66.02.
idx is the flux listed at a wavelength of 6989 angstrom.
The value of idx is 69.17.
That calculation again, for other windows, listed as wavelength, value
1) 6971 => 70.97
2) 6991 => 69.14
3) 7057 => 66.54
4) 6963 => 70.54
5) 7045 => 66.64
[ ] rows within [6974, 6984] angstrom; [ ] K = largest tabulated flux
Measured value 70.51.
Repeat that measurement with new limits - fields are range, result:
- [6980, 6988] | 70.41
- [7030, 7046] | 67.8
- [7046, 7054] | 66.4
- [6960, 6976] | 71.04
